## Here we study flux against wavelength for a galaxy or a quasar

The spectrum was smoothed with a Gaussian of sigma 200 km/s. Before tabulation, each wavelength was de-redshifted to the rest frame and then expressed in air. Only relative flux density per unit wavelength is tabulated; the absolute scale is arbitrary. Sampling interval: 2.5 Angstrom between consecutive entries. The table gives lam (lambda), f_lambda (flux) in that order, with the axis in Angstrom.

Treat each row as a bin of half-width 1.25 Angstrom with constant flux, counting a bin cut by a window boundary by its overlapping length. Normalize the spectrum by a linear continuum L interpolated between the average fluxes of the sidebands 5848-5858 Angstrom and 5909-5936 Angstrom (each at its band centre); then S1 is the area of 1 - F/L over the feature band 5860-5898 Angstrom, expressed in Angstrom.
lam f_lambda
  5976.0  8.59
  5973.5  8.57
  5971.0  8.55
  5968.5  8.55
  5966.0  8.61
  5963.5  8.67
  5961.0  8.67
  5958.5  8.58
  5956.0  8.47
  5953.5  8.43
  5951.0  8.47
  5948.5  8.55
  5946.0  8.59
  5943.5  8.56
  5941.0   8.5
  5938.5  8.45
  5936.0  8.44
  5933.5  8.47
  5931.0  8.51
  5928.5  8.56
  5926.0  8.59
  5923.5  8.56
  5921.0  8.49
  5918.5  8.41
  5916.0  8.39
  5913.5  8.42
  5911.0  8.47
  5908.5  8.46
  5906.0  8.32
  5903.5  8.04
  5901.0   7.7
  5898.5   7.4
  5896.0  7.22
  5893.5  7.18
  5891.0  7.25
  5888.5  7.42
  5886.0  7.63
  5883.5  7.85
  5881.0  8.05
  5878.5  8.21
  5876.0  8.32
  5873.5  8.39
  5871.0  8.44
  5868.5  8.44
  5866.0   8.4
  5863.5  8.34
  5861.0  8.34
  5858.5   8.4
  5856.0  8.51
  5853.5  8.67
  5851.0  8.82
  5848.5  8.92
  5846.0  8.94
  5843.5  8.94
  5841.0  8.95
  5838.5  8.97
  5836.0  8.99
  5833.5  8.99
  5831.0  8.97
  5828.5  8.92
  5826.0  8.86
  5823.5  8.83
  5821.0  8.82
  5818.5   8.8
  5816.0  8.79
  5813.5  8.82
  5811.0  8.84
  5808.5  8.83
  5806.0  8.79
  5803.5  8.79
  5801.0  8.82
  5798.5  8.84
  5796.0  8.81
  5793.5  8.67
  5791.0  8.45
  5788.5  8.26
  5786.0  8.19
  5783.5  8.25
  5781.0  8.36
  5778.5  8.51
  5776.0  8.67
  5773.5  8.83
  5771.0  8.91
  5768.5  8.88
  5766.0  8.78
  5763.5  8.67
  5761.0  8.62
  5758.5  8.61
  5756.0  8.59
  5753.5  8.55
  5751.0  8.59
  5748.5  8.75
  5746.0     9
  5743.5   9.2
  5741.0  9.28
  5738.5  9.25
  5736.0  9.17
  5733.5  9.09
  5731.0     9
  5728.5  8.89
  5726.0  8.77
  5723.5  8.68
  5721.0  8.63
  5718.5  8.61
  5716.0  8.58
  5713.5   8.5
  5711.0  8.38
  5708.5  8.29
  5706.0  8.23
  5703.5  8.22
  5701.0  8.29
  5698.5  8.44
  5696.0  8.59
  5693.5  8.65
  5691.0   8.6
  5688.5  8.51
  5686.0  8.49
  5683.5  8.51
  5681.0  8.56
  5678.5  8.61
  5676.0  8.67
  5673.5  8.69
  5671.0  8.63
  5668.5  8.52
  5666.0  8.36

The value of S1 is 2.9 Angstrom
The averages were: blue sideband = 8.69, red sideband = 8.48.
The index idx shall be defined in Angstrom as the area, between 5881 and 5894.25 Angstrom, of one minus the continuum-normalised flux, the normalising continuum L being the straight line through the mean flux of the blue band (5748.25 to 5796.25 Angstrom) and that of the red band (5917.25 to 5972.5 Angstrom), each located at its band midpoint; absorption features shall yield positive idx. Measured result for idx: 1.58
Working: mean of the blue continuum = 8.59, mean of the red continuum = 8.53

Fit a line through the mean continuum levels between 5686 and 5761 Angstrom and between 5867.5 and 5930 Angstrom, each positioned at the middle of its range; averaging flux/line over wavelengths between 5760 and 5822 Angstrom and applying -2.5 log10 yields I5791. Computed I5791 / -0.03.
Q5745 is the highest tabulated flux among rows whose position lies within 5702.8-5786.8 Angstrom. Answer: 9.28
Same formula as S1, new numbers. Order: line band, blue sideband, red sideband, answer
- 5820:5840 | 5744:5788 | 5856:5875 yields -1.03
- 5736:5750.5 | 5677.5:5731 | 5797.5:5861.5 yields -0.76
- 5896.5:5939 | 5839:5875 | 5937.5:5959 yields 1.15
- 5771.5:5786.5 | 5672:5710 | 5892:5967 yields -0.13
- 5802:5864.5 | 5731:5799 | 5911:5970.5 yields -1.04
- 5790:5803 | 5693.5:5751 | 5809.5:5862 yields 0.08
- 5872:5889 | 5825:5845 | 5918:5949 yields 1.43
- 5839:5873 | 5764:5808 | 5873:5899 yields -2.71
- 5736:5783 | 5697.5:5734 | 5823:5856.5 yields -0.57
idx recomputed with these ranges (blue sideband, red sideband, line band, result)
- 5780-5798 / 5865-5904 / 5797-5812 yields -0.8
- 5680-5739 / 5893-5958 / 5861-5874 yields 0.0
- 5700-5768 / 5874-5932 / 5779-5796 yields 0.2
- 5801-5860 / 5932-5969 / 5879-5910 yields 3.4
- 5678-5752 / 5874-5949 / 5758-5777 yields -0.5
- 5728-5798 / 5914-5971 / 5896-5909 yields 1.0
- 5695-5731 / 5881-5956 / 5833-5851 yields -1.4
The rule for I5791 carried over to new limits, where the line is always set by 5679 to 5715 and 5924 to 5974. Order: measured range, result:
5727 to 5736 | -0.07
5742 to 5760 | -0.04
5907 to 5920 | 0.01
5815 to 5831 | -0.04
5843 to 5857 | -0.04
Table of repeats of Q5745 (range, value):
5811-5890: 8.99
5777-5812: 8.84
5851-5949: 8.82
